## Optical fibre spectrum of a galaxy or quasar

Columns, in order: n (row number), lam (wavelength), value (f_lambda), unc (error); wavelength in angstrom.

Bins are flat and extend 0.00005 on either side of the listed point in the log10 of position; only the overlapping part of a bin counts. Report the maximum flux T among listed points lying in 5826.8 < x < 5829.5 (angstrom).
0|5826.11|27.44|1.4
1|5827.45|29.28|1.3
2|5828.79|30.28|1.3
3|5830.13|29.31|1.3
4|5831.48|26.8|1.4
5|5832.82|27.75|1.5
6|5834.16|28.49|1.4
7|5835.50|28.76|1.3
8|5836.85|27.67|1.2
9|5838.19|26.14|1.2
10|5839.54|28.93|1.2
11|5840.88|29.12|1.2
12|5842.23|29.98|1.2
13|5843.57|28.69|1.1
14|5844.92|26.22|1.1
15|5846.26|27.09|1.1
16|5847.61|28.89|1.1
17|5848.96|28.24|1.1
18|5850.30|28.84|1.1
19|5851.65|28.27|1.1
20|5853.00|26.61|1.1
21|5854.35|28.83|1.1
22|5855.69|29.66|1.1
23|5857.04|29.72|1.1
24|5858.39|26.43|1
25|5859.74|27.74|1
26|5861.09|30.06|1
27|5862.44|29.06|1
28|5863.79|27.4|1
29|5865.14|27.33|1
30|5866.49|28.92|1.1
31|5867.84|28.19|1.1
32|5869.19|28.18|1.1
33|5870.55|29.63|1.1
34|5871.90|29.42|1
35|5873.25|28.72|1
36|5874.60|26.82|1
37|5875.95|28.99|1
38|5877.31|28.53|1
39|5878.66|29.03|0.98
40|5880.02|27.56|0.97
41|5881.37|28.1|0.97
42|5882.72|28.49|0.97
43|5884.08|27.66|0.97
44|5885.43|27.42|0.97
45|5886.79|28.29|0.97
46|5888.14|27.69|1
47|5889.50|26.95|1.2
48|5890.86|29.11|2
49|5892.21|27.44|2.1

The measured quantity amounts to 30.28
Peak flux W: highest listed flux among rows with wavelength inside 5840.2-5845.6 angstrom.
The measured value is 29.98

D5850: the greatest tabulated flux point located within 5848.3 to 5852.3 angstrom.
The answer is 28.84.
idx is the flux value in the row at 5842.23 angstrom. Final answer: 29.98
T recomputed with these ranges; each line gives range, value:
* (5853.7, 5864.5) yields 30.06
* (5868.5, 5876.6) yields 29.63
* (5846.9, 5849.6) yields 28.89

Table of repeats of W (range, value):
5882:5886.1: 28.49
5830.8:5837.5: 28.76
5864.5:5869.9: 28.92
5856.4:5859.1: 29.72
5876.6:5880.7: 29.03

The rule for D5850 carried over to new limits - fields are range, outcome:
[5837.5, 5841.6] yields 29.12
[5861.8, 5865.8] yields 29.06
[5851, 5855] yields 28.83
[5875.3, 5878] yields 28.99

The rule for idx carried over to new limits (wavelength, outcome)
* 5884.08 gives 27.66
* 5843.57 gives 28.69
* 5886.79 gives 28.29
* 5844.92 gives 26.22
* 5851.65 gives 28.27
